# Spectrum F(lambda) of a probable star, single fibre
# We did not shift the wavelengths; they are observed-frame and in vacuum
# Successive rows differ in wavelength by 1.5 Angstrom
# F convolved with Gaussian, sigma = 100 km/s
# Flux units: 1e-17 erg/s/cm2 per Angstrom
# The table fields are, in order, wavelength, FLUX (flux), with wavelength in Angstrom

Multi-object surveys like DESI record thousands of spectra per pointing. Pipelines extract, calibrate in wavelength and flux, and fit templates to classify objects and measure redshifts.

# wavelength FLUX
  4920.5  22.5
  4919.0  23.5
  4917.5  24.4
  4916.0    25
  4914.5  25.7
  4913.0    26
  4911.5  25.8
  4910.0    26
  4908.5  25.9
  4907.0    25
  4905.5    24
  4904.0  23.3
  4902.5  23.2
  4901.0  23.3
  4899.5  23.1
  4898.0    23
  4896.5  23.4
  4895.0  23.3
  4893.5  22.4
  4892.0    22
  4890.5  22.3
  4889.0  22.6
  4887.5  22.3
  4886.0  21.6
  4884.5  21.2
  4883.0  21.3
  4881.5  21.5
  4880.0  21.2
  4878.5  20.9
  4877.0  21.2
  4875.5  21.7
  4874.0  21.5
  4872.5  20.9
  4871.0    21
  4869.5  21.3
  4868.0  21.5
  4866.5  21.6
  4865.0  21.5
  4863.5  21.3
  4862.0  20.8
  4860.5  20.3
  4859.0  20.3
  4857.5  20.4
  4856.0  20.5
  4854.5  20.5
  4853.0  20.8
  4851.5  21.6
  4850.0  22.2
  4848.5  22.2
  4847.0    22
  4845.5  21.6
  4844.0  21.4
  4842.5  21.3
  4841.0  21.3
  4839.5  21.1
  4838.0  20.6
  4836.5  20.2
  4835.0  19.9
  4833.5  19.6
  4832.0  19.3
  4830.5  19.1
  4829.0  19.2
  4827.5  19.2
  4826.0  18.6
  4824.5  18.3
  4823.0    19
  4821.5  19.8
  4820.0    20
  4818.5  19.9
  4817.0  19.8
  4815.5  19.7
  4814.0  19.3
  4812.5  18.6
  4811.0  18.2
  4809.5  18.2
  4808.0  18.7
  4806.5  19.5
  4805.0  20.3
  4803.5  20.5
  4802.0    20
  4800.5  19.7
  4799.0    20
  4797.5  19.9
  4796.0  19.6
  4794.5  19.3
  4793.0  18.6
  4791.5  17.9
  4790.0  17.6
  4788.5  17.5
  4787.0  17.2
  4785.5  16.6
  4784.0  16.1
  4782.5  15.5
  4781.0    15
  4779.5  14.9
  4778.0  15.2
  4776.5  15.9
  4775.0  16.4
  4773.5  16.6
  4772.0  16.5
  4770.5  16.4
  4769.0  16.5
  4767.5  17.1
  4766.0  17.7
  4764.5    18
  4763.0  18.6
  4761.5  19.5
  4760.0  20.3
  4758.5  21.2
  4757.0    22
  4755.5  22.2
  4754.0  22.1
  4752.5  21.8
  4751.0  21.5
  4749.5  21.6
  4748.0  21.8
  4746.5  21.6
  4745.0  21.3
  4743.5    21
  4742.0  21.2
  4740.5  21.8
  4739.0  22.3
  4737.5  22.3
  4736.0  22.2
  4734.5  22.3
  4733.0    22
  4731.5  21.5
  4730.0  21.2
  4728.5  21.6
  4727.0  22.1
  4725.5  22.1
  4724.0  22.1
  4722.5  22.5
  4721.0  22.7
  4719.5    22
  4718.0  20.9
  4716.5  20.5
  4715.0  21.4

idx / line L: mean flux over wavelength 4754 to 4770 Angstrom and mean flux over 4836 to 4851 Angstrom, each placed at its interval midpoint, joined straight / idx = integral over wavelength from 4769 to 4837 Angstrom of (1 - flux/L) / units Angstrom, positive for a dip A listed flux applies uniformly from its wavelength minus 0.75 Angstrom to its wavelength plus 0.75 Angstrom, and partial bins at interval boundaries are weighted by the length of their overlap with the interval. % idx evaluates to 6.9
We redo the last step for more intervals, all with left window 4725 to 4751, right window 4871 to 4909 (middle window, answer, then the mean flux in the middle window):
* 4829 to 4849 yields 1.4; 20.7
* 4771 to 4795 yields 5.8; 16.6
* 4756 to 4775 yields 3.1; 18.3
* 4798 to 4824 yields 3.1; 19.5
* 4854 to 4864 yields 0.8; 20.6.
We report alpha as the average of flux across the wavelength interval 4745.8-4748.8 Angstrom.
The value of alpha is 21.7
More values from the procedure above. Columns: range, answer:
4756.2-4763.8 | 20.3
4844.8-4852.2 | 21.9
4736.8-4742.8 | 21.9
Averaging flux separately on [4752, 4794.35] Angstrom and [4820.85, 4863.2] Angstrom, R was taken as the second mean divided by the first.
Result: 1.14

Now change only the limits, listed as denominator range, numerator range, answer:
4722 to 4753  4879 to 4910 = 1.05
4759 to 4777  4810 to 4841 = 1.11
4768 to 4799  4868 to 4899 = 1.28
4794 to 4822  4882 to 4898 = 1.14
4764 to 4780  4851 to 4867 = 1.27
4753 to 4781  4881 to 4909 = 1.26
